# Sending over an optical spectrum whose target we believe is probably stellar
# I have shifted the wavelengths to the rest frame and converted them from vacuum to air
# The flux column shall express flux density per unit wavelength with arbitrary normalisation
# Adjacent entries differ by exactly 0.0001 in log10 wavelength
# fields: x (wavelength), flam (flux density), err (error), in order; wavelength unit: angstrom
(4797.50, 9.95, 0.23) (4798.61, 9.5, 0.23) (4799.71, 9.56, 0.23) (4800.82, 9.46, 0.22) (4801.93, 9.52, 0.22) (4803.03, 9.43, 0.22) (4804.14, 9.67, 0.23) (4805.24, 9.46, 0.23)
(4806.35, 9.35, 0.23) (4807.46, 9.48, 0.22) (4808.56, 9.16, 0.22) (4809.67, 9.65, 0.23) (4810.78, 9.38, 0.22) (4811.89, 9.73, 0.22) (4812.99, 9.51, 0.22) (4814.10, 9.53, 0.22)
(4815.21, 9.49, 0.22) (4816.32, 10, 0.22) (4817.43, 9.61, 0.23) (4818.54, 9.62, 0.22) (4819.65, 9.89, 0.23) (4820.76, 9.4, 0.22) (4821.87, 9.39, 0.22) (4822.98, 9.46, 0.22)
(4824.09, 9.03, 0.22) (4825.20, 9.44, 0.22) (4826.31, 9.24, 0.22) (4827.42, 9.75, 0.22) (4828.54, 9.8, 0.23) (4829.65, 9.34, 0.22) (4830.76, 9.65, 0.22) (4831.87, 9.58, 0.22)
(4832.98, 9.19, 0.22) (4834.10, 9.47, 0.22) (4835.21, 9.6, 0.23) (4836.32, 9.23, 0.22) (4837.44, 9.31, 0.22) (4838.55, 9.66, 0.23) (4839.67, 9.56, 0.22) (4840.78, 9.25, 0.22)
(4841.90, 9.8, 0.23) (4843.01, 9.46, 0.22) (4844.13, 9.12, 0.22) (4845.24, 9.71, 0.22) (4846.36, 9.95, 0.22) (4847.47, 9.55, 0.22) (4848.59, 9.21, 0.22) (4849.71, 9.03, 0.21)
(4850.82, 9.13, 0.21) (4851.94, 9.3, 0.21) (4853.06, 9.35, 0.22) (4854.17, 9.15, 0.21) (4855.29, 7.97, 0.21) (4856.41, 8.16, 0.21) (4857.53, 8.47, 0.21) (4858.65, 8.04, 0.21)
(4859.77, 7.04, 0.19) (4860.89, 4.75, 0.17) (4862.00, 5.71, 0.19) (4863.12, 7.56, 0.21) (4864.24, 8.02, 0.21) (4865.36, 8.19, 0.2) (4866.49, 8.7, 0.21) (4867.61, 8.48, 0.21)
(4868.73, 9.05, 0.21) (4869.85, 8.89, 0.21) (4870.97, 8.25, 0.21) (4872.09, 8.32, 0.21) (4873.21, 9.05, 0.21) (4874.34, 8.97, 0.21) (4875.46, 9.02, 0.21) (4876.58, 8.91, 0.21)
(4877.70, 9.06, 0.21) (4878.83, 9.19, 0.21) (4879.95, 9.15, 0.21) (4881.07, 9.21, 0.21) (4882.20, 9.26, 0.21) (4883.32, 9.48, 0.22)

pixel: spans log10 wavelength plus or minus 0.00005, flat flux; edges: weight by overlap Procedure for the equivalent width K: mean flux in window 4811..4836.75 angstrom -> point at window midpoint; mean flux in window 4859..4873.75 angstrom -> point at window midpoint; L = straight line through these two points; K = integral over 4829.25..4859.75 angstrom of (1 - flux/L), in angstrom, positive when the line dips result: -1.7 angstrom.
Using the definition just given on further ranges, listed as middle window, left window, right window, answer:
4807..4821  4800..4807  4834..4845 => -0.2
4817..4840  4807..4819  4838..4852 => 0.0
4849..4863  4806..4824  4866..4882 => 1.7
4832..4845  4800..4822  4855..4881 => -0.8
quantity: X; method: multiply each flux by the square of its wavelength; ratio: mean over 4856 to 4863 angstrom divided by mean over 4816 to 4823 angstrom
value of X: 0.74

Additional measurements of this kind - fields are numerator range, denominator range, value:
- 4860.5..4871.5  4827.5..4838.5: 0.83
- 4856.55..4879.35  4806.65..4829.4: 0.88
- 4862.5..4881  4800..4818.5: 0.93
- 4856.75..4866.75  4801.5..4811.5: 0.80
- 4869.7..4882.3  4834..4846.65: 0.95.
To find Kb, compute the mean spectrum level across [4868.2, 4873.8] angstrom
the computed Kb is 8.71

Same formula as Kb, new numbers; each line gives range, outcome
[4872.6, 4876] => 8.99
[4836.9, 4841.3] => 9.45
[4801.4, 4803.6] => 9.48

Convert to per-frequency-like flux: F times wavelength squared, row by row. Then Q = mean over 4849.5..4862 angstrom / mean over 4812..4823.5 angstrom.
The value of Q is 0.86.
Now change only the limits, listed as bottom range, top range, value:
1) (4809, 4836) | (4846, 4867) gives 0.88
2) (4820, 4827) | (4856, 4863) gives 0.76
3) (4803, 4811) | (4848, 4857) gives 0.96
